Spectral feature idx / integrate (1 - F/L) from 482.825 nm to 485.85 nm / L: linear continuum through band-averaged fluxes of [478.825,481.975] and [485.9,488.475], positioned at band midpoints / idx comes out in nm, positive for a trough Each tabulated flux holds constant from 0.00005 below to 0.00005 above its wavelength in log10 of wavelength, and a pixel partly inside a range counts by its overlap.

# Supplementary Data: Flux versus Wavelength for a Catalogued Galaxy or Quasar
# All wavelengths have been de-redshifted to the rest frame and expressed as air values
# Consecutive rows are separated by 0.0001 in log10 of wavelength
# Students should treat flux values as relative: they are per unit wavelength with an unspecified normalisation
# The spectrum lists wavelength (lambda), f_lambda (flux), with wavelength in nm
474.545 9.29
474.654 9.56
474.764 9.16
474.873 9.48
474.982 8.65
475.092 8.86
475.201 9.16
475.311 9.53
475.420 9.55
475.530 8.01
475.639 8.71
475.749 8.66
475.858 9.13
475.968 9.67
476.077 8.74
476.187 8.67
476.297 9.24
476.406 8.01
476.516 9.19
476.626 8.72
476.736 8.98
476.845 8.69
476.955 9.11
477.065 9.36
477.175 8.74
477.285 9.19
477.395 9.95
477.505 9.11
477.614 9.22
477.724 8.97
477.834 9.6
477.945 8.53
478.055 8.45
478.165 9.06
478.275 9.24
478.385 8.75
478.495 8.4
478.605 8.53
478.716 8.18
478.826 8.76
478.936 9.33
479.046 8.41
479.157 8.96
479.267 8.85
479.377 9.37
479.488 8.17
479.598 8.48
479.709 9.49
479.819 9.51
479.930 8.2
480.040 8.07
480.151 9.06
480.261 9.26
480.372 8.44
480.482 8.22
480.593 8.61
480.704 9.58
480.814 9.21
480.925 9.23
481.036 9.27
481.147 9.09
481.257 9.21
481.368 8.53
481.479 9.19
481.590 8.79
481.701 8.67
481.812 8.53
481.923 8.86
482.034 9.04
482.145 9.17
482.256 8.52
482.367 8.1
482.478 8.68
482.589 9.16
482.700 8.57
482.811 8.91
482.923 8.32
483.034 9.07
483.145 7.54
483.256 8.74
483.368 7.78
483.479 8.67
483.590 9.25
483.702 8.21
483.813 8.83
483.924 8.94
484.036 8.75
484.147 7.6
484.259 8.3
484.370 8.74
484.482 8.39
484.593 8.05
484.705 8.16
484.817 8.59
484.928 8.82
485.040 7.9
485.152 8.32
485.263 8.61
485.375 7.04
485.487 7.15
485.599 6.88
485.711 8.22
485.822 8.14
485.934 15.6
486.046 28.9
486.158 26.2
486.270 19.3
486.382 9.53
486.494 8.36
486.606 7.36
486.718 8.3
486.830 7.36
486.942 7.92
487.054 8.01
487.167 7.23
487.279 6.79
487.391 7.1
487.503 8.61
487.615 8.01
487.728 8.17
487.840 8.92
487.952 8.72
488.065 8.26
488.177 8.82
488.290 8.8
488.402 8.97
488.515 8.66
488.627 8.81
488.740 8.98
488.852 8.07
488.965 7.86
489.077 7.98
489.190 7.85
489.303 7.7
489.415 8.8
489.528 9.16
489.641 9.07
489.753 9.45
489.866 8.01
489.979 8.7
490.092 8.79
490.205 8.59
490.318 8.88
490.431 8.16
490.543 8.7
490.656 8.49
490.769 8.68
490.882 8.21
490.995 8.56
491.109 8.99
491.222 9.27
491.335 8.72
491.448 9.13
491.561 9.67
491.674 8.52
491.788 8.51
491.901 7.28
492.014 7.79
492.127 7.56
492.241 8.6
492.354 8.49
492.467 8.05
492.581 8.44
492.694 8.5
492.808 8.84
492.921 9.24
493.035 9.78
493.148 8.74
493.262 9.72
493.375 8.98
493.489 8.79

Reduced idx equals 0.49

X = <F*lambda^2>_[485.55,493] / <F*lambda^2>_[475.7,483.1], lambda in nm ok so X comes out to 1.08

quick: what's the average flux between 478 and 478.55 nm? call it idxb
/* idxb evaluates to 8.79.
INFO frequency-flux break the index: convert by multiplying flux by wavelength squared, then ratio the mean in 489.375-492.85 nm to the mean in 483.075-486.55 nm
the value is 0.87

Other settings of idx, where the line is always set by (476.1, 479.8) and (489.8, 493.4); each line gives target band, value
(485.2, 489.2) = -0.46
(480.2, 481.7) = -0.02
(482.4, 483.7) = 0.03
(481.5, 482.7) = 0.01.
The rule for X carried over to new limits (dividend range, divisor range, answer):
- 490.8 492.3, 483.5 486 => 1.01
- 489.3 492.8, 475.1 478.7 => 1.02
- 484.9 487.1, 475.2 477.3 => 1.27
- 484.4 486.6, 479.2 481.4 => 1.27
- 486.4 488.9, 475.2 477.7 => 0.95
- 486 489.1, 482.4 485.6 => 1.21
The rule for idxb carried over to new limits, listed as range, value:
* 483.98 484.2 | 8.19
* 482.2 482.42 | 8.32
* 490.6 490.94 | 8.46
